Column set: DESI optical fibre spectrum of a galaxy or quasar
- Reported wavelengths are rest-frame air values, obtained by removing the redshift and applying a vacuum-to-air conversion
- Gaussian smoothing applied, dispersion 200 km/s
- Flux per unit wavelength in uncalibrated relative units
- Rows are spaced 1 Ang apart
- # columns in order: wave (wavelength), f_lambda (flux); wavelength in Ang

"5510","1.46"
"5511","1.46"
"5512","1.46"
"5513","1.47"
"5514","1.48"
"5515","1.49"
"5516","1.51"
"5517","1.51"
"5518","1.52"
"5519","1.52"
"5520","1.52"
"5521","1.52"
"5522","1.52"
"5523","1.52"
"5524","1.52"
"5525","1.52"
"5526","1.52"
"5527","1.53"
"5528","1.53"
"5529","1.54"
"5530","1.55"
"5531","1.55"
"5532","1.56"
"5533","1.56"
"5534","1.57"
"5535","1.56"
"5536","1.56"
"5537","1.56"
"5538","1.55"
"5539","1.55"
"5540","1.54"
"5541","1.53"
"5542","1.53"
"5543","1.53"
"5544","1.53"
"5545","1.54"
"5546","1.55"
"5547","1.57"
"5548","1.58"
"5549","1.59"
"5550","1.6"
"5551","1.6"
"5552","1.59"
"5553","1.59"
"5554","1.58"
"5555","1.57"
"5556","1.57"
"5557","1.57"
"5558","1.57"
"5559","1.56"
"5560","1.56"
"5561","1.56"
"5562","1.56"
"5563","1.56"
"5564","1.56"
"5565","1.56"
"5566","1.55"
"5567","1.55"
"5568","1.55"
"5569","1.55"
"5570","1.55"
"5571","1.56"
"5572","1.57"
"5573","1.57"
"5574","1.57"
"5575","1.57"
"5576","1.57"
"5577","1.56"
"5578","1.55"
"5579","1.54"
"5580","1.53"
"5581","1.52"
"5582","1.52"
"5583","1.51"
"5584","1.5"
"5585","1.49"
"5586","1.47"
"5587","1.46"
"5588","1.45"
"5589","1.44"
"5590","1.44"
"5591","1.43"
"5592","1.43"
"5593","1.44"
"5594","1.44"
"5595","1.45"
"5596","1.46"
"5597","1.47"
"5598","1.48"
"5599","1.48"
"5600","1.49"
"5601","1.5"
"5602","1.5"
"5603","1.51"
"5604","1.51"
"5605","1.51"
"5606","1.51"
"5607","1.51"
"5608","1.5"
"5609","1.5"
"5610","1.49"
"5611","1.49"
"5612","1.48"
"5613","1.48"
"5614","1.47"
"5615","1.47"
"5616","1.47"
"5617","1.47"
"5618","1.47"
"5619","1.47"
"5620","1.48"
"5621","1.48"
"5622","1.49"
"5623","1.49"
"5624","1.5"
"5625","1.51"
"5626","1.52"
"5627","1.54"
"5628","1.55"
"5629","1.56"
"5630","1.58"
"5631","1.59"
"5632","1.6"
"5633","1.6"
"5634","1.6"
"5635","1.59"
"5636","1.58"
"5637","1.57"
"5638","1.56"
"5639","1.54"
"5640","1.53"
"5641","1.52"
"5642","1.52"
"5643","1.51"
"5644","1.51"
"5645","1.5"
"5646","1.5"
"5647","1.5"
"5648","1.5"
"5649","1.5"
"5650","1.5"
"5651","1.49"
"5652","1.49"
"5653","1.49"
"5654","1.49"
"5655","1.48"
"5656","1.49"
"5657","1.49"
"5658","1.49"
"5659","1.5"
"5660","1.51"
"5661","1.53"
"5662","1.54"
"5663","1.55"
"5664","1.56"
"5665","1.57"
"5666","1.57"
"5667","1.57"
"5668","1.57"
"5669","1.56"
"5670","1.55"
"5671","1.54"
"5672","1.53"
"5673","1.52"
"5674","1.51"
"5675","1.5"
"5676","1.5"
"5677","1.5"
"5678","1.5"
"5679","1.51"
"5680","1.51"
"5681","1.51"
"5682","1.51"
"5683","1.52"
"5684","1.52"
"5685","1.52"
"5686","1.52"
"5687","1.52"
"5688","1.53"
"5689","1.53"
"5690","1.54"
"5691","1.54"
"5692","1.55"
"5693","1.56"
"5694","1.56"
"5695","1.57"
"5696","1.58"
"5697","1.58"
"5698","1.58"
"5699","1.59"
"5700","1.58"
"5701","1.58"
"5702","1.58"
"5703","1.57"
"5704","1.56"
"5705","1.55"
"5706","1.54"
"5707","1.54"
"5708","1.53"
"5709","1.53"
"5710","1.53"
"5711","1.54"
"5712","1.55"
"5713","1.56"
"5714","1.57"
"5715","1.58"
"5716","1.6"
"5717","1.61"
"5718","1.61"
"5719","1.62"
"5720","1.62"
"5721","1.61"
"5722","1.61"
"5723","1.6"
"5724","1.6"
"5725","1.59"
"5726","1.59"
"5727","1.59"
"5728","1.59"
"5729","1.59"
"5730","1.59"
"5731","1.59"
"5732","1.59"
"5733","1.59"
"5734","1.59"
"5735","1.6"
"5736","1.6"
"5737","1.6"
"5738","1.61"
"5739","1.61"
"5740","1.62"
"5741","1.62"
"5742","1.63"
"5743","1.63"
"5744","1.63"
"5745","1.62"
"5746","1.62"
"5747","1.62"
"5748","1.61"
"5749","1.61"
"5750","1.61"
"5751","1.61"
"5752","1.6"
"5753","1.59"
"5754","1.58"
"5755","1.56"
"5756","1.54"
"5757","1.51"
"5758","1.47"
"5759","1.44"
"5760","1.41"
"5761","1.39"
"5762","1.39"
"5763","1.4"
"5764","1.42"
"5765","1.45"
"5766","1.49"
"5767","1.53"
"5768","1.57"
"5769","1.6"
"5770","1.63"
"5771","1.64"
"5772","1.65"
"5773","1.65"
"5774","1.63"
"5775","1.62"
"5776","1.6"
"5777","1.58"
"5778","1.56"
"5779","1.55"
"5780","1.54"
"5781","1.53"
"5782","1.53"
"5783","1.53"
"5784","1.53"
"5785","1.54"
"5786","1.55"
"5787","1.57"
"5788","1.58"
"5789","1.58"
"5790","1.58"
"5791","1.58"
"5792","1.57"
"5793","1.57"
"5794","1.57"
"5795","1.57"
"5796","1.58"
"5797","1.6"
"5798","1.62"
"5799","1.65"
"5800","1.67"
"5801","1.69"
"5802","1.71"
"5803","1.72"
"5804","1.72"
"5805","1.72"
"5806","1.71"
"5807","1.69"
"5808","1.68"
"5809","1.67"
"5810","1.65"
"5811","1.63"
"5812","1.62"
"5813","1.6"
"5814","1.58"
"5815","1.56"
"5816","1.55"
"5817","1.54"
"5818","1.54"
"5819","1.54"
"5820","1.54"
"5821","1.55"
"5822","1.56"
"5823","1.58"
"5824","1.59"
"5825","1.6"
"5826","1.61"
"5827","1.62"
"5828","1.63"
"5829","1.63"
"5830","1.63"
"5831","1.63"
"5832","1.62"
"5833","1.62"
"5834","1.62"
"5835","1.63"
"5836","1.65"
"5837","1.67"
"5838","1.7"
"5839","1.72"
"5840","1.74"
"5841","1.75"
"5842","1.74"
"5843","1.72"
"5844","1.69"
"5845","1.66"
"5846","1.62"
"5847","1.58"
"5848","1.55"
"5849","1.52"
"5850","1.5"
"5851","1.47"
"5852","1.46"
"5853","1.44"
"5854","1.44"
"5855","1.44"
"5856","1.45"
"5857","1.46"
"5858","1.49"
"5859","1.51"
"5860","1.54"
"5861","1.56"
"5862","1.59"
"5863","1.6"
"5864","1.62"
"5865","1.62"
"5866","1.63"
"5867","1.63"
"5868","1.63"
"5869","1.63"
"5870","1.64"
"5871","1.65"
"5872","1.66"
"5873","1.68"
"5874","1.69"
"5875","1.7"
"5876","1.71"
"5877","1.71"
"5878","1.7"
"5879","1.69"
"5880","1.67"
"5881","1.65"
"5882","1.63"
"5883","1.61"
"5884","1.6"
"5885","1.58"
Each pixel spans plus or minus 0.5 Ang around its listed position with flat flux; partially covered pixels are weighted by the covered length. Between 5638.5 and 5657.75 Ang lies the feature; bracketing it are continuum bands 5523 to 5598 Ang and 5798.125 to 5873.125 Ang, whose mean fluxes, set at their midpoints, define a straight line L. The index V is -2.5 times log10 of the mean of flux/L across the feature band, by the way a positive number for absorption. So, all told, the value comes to 0.040 mag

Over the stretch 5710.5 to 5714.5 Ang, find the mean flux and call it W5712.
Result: 1.56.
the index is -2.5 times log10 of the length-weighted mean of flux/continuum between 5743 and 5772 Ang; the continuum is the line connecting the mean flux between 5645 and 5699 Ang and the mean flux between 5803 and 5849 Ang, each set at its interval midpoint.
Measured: 0.03 mag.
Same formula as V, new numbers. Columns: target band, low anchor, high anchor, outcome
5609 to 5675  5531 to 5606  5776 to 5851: 0.02 mag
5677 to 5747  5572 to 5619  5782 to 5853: -0.01 mag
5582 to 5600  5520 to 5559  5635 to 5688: 0.05 mag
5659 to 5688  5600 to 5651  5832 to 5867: 0.00 mag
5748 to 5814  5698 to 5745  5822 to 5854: 0.01 mag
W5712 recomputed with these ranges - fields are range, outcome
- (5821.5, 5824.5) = 1.58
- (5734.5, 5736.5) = 1.6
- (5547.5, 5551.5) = 1.59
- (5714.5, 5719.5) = 1.6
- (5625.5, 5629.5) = 1.54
